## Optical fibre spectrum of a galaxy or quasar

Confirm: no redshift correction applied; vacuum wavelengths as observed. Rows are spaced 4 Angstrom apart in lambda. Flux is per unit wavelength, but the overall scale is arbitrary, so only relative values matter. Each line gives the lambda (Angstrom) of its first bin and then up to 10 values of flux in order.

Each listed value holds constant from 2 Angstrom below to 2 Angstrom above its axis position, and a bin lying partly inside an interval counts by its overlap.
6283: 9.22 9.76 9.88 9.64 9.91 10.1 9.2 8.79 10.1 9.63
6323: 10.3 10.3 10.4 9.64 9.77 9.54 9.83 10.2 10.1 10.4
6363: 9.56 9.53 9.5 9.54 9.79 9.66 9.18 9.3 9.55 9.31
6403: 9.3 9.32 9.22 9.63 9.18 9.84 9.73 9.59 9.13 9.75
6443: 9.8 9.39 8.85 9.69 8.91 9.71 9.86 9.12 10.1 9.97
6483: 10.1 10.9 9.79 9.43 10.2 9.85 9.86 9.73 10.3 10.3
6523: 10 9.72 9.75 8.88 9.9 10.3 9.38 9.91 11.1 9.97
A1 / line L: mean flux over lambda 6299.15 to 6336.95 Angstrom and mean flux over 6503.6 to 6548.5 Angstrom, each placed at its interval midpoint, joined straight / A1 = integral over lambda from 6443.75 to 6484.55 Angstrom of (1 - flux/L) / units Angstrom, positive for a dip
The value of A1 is 1.1 Angstrom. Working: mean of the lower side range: 9.83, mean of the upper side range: 9.83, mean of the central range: 9.57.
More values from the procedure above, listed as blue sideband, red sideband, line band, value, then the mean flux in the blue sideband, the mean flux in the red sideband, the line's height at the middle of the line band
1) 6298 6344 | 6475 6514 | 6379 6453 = 3.5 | 9.81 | 10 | 9.91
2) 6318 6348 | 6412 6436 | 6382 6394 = 0.4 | 9.94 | 9.52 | 9.69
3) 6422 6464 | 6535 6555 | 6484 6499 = -0.6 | 9.48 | 9.9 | 9.68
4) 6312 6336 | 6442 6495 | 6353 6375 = 0.3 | 10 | 9.69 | 9.93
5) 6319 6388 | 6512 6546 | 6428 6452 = 1.0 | 9.84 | 9.87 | 9.86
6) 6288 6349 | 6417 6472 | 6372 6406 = 0.6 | 9.8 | 9.47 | 9.62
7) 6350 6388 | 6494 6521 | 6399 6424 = 1.1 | 9.75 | 9.97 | 9.82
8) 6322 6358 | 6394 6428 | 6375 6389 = 0.2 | 10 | 9.44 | 9.67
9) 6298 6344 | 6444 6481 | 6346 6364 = -0.6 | 9.81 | 9.52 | 9.74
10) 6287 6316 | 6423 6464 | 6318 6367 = -1.9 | 9.65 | 9.47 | 9.6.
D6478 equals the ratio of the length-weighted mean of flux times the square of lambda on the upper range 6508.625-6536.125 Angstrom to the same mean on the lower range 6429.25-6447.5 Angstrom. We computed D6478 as 1.06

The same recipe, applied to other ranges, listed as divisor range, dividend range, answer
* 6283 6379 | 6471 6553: 1.07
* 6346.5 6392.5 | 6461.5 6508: 1.06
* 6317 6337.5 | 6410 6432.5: 0.98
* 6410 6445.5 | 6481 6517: 1.07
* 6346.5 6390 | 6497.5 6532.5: 1.07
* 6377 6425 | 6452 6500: 1.06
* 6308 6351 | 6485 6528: 1.08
